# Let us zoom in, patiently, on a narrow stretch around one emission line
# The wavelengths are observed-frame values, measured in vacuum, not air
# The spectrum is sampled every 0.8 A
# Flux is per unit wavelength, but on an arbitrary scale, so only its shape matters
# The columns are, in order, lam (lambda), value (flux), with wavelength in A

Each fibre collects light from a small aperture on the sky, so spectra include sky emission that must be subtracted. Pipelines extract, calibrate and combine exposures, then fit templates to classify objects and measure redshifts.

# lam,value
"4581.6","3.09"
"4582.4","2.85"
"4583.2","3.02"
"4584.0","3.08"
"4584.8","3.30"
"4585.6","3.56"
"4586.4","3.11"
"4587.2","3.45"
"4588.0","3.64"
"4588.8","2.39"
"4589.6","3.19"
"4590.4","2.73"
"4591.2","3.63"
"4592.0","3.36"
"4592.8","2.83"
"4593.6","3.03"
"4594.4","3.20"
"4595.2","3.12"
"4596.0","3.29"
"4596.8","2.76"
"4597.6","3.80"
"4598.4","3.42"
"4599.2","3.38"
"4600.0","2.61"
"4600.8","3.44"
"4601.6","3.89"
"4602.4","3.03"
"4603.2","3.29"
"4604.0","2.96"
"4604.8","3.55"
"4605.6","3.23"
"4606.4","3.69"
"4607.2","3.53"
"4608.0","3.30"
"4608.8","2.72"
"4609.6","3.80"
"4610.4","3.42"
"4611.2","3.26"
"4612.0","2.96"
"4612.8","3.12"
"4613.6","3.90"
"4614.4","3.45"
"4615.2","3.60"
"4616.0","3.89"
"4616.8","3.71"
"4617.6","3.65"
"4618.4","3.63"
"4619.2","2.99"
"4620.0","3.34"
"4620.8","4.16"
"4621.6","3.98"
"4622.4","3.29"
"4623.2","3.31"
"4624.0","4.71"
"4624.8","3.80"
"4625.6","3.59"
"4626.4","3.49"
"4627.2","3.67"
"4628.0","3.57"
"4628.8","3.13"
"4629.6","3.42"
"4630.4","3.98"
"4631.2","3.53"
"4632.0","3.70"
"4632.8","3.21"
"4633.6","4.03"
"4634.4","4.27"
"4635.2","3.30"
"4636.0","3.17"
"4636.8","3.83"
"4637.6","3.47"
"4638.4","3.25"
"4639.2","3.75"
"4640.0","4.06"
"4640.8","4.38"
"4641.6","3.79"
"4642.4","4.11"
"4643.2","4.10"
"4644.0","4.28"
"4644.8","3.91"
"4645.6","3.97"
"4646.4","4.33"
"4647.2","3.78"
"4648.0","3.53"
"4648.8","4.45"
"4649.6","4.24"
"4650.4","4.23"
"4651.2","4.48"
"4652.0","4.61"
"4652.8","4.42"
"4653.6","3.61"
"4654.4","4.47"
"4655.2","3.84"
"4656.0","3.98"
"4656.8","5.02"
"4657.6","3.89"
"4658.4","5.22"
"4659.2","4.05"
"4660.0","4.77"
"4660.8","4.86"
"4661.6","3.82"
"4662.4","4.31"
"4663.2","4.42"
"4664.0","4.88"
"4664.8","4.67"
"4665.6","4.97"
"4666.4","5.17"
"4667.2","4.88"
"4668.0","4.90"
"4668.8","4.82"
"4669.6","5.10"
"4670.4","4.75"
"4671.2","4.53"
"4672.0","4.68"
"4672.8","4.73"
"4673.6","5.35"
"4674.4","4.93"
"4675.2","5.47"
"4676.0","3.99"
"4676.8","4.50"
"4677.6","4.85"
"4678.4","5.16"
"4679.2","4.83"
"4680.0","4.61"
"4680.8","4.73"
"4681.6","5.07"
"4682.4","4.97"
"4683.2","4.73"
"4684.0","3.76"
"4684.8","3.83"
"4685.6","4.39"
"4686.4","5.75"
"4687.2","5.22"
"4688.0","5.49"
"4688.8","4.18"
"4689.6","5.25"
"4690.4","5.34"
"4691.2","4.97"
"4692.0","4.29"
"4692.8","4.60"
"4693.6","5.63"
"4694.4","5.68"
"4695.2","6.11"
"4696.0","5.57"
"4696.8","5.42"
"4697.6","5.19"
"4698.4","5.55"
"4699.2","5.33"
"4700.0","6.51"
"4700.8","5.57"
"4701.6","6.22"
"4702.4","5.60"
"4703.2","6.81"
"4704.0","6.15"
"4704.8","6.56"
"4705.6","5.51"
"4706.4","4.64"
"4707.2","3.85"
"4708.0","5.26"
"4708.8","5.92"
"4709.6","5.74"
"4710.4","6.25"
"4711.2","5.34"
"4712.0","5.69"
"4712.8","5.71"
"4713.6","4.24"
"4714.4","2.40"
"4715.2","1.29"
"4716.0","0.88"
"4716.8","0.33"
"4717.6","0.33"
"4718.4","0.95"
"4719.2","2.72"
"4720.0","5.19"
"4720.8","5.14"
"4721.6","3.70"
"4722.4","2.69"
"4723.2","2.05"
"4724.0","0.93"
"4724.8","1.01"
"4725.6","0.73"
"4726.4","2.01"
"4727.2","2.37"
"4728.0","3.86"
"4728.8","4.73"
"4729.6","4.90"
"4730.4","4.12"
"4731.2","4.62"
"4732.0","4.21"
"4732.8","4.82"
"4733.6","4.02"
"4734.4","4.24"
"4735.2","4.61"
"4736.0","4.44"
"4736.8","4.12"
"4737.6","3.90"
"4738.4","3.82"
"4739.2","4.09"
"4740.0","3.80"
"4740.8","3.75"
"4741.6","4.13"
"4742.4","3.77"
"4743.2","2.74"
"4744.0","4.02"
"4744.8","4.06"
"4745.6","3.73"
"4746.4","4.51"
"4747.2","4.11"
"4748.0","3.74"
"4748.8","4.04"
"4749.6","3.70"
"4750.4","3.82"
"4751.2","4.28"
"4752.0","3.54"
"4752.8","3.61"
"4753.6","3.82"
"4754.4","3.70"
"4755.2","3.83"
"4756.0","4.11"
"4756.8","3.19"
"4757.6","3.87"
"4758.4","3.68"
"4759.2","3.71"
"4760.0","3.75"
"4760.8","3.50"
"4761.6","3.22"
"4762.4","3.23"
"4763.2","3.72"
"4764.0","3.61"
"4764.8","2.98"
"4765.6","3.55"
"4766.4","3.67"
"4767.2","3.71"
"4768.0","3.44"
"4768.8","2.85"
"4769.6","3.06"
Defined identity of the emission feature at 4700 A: C IV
